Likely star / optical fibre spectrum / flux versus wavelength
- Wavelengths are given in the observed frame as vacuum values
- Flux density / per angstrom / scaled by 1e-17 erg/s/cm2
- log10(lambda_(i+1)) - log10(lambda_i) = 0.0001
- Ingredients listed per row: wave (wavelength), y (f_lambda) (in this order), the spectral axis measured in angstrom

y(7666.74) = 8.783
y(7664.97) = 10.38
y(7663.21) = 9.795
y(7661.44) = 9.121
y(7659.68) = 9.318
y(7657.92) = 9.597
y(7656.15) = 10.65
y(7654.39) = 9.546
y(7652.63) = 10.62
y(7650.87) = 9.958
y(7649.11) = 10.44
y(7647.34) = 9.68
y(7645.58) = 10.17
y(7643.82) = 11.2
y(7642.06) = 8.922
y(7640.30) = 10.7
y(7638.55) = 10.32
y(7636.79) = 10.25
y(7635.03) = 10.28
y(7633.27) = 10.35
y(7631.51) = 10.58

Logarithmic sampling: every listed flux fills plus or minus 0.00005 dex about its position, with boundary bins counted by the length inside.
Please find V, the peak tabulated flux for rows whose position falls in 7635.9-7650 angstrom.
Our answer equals 11.2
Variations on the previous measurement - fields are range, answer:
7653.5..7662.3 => 10.65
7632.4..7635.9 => 10.35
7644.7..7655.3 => 10.62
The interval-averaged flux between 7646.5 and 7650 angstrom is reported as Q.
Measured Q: 10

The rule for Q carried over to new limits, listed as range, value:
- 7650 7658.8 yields 10.1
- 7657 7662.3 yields 9.35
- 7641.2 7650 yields 10.1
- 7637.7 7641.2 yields 10.5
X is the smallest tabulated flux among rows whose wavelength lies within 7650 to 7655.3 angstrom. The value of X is 9.546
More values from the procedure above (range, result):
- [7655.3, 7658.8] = 9.597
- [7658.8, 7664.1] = 9.121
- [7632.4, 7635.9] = 10.28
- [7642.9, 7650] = 9.68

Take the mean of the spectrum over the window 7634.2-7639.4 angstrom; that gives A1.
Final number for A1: 10.3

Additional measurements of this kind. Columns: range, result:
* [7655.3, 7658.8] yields 10.1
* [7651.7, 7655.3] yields 10.1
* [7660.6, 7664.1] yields 9.46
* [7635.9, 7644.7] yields 10.3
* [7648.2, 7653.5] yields 10.3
